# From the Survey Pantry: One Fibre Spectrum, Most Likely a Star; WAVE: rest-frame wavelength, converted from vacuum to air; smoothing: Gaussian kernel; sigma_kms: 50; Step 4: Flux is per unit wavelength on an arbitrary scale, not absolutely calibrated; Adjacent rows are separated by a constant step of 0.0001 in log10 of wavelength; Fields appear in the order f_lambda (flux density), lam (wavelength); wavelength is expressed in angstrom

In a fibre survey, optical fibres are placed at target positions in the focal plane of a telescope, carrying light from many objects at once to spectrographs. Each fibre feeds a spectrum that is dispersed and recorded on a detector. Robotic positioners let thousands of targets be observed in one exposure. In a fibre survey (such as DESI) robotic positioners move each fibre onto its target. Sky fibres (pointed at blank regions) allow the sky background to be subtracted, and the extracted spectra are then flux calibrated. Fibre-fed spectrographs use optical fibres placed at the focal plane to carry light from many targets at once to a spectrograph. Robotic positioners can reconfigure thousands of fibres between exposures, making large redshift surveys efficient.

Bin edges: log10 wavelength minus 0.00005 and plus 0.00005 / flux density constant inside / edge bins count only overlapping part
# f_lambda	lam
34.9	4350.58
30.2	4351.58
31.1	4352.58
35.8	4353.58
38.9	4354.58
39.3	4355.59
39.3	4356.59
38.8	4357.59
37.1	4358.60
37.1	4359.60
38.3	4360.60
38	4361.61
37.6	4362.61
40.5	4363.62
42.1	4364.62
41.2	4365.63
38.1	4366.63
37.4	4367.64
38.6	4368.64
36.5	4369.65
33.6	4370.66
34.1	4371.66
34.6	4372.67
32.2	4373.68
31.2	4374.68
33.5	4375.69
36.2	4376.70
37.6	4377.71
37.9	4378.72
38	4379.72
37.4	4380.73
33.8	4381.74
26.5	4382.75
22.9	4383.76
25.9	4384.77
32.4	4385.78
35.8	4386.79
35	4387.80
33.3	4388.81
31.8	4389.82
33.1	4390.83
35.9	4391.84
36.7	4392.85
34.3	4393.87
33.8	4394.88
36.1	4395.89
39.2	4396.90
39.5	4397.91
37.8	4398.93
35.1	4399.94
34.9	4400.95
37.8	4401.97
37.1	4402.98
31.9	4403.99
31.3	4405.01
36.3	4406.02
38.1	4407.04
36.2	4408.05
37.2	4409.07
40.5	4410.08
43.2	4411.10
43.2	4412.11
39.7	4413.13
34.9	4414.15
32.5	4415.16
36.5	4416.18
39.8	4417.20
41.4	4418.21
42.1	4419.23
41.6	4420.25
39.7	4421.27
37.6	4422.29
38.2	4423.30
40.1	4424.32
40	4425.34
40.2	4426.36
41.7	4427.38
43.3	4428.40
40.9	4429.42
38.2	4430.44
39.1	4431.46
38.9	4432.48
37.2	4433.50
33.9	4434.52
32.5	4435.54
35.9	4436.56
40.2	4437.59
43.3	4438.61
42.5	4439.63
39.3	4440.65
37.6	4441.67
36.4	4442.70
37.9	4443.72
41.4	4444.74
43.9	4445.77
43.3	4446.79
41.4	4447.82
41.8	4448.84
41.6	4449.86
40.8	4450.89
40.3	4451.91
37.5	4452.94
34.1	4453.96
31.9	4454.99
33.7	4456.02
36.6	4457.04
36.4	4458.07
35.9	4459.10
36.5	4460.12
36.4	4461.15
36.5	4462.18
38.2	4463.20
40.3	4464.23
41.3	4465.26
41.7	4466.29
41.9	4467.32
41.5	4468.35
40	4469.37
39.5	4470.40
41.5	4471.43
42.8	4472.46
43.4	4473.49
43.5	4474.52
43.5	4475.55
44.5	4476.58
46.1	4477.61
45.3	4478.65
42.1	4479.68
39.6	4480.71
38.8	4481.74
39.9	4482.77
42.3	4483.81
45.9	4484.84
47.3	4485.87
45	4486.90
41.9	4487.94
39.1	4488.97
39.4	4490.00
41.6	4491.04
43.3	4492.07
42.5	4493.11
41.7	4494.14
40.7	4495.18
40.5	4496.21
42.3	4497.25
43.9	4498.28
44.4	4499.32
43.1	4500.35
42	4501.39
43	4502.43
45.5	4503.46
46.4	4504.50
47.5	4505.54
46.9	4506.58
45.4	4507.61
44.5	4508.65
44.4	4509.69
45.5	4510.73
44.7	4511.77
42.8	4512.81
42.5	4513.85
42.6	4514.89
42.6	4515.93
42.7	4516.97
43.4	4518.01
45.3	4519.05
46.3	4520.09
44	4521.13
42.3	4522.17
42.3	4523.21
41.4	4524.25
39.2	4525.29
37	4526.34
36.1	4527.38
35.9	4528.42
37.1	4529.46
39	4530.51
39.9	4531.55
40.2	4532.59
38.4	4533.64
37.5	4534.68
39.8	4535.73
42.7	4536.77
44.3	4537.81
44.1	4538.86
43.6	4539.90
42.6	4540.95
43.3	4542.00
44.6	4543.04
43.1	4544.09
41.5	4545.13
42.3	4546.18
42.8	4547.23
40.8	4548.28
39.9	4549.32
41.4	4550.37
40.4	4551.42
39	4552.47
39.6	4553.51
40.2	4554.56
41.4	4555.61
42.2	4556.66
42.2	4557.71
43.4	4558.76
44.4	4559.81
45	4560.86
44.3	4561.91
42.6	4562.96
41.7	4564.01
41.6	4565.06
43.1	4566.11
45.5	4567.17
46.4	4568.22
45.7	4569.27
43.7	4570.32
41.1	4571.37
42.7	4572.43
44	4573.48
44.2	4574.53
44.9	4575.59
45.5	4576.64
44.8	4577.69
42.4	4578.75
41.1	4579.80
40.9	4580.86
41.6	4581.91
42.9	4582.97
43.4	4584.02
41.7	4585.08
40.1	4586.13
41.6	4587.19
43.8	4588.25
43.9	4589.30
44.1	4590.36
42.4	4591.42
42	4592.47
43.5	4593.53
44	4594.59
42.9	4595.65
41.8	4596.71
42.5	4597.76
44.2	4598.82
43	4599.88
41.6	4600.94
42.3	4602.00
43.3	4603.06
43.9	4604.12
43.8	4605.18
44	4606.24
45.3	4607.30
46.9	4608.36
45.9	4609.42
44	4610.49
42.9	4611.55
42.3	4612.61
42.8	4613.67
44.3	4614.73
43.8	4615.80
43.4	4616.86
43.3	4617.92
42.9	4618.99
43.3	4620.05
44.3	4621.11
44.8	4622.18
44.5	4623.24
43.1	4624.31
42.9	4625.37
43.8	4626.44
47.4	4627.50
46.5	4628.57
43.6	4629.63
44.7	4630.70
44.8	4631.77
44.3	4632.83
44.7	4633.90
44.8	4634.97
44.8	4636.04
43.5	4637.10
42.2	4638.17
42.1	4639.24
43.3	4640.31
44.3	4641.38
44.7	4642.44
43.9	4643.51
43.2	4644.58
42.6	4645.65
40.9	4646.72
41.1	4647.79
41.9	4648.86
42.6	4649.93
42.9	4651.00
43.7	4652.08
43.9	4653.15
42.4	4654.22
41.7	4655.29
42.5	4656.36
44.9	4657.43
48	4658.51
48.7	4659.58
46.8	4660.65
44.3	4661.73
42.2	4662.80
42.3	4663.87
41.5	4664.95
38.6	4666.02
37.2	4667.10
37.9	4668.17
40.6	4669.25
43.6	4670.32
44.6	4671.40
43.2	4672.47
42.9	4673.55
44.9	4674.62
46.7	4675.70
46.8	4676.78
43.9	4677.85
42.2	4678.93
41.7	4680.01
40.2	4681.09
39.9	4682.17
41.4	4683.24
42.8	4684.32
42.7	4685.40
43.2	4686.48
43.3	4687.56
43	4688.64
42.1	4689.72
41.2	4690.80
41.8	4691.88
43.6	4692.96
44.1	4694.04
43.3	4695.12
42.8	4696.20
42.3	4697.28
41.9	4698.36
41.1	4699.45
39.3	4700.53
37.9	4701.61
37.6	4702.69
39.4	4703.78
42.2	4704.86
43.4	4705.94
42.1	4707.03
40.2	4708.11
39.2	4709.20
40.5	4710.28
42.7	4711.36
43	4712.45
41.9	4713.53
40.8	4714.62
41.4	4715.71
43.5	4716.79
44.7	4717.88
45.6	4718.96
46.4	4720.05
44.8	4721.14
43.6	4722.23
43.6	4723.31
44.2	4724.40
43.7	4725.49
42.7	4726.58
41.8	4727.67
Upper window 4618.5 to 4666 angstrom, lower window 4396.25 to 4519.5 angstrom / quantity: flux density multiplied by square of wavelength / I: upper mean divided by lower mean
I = 1.17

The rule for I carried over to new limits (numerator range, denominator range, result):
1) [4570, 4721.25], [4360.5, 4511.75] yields 1.21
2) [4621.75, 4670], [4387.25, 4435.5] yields 1.28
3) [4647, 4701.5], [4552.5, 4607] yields 1.03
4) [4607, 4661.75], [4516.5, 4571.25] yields 1.09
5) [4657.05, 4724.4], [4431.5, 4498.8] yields 1.17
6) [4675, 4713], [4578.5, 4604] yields 1.03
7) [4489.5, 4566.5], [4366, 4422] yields 1.25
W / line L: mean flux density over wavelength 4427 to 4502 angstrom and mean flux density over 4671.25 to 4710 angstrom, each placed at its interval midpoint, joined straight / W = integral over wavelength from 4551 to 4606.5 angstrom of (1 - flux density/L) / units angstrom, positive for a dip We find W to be -2.1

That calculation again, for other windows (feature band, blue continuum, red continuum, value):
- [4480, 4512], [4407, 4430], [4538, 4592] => -1.50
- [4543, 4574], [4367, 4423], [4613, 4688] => -1.43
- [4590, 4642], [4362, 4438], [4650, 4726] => -3.34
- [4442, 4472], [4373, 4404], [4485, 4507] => 0.79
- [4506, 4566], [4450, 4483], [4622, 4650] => -0.91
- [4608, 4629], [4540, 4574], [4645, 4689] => -0.69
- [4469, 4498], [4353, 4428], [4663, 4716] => -3.05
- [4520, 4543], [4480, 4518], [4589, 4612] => 1.33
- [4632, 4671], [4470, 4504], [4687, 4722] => -0.74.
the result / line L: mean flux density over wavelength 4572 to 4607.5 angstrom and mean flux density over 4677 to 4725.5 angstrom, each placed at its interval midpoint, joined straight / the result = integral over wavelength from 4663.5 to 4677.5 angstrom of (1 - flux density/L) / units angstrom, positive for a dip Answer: 0.0 angstrom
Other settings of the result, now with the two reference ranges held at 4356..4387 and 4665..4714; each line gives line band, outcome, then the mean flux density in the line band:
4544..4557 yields -0.6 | 41.1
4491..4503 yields -1.4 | 42.5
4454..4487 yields -2.5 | 40.5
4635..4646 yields -0.7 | 43.6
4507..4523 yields -2.3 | 43.9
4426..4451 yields -1.9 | 39.7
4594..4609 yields -1.3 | 43.6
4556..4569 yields -1.4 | 43.5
